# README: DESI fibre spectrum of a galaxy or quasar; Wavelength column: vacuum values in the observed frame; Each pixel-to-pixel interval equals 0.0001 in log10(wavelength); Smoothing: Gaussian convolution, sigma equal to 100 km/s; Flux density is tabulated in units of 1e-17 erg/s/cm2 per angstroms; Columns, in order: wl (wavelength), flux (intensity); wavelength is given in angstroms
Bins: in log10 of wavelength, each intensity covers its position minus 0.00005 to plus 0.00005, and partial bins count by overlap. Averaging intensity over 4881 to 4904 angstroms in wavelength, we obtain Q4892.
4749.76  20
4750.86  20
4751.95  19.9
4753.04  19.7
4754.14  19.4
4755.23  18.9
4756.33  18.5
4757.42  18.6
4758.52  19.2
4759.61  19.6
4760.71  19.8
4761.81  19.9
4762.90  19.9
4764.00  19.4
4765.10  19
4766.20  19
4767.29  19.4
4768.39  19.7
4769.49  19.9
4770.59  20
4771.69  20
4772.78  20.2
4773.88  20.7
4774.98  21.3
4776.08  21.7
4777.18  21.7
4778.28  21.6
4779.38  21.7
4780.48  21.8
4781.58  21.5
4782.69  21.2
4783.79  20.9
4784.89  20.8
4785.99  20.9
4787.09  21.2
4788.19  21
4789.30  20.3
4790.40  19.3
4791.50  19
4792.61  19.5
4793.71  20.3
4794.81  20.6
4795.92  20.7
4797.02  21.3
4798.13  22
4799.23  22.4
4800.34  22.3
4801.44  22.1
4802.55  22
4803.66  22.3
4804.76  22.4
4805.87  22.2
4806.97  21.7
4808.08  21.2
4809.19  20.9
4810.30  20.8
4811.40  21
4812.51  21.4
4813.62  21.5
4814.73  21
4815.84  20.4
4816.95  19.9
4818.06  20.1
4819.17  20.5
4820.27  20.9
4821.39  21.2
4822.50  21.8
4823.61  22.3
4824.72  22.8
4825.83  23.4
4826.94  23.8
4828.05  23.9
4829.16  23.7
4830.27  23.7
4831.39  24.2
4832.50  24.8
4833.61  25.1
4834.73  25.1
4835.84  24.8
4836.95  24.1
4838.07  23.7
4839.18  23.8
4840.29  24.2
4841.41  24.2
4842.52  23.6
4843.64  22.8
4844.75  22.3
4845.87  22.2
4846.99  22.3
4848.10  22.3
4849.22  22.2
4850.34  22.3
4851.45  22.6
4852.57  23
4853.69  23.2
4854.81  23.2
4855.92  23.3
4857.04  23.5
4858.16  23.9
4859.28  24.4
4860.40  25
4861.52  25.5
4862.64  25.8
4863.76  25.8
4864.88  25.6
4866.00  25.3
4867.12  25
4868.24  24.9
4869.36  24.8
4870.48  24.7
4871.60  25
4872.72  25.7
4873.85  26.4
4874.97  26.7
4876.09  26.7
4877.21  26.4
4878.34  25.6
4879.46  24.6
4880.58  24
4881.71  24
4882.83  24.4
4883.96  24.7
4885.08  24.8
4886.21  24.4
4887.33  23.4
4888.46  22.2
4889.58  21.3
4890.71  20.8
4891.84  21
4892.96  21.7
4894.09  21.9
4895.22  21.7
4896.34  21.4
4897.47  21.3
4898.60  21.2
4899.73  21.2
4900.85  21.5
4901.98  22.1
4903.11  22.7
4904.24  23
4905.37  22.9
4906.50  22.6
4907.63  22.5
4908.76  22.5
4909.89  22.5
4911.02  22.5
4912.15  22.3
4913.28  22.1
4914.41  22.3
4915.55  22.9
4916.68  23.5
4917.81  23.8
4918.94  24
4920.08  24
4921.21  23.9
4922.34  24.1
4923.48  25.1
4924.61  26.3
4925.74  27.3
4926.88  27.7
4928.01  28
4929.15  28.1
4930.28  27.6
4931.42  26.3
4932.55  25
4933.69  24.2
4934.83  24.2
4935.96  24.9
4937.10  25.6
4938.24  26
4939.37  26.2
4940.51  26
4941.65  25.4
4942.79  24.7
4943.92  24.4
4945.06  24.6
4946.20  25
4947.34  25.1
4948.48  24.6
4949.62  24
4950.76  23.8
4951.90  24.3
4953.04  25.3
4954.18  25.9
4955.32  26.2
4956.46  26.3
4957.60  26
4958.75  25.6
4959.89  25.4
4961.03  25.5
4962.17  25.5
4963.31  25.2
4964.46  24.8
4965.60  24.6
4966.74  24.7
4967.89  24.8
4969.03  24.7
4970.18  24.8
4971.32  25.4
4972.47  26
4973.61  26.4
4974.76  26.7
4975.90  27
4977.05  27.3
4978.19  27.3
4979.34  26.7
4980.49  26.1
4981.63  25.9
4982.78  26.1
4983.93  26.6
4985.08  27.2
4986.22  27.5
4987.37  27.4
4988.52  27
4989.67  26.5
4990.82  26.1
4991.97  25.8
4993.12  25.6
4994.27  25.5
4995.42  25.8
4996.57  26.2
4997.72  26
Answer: 22.4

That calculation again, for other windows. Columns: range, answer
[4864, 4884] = 25.3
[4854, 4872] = 24.7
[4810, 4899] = 23.4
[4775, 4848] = 22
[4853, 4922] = 23.6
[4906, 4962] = 24.8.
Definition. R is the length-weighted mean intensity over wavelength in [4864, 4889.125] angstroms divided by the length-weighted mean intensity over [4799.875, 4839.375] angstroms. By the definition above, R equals 1.1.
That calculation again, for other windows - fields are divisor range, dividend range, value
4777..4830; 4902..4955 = 1.15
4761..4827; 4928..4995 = 1.23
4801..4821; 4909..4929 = 1.15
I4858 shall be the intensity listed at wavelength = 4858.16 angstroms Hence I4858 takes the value 23.9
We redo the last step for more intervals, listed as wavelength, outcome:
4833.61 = 25.1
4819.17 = 20.5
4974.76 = 26.7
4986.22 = 27.5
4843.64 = 22.8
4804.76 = 22.4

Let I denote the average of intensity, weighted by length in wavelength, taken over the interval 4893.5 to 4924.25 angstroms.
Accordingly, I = 22.7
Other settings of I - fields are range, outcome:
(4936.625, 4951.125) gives 25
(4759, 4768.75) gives 19.5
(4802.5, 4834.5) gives 22.1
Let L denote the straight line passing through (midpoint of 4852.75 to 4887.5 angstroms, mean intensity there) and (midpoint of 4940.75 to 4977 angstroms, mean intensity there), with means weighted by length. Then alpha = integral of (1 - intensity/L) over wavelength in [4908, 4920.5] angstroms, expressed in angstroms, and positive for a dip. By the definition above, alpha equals 1.1 angstroms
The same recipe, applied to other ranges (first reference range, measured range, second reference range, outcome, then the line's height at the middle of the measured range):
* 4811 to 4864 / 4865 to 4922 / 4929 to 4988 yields 1.9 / 24.3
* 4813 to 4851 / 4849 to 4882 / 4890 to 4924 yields -2.9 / 22.7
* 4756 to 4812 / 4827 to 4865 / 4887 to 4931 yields -3.2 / 22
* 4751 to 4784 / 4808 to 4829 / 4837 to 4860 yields 0.5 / 22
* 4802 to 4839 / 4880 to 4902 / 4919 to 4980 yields 1.5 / 24.1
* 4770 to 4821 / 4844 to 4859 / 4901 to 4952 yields -0.2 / 22.5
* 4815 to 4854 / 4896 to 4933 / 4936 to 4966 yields 1.1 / 24.5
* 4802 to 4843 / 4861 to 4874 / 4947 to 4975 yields -1.1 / 23.4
